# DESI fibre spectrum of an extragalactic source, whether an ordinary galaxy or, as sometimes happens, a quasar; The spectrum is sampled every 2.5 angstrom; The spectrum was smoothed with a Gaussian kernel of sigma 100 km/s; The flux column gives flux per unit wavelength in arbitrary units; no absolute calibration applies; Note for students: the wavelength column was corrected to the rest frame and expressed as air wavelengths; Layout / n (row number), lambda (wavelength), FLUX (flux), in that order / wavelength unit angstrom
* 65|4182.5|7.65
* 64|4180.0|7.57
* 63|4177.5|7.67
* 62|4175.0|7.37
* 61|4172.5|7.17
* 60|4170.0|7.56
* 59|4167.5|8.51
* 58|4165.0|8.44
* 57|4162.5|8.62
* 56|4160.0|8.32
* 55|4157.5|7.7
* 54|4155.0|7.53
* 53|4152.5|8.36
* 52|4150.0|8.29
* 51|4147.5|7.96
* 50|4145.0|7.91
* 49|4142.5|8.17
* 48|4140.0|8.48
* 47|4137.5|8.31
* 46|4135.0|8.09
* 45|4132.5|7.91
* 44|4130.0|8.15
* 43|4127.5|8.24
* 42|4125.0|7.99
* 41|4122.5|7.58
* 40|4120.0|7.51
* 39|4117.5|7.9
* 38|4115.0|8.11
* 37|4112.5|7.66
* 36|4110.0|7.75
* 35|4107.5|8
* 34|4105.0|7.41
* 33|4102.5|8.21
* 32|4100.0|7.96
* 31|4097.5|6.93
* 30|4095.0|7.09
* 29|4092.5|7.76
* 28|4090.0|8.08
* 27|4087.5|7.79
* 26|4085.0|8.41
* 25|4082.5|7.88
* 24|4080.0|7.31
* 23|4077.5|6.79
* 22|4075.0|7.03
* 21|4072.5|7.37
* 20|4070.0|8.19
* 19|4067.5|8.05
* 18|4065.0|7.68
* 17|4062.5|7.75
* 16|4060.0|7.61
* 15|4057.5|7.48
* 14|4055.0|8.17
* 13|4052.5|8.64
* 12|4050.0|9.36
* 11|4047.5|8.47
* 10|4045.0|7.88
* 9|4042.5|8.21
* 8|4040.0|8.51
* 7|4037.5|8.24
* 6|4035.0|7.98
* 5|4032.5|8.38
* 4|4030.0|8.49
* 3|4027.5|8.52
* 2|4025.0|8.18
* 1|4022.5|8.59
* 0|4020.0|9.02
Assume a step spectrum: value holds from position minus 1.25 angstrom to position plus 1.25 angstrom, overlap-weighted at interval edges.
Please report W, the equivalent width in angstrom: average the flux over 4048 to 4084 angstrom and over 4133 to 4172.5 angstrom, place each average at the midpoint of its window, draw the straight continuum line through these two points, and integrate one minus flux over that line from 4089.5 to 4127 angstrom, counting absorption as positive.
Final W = 1.10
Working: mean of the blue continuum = 7.83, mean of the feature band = 7.73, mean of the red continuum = 8.11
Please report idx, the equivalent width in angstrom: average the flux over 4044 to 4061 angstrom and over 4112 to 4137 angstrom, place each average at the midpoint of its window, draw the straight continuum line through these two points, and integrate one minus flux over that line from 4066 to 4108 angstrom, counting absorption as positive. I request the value 2.3 angstrom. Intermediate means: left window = 8.24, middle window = 7.66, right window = 7.93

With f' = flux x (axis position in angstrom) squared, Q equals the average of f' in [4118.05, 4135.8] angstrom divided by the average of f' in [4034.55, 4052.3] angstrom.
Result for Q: 0.98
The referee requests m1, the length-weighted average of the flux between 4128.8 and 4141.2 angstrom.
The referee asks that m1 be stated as 8.19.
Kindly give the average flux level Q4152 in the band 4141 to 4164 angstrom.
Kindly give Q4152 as 8.1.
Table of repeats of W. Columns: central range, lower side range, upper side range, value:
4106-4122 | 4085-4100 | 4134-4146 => 0.18 angstrom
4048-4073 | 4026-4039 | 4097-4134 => 0.30 angstrom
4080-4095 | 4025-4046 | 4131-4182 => 0.55 angstrom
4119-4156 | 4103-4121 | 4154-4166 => -0.33 angstrom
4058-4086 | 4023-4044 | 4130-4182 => 2.00 angstrom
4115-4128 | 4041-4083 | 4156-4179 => 0.09 angstrom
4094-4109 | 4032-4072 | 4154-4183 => 0.76 angstrom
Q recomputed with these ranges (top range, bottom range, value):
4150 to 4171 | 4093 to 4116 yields 1.09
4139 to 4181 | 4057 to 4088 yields 1.09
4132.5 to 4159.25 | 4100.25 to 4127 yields 1.05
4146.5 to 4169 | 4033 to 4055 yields 1.03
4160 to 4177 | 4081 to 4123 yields 1.06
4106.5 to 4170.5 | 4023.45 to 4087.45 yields 1.05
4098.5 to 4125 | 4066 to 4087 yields 1.04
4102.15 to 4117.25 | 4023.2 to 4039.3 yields 0.98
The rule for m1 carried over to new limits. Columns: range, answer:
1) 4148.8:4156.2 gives 8.06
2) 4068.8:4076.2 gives 7.53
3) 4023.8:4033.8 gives 8.39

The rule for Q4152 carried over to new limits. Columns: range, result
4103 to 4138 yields 7.9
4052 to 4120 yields 7.73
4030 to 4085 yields 7.97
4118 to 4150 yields 8.03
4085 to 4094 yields 7.93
